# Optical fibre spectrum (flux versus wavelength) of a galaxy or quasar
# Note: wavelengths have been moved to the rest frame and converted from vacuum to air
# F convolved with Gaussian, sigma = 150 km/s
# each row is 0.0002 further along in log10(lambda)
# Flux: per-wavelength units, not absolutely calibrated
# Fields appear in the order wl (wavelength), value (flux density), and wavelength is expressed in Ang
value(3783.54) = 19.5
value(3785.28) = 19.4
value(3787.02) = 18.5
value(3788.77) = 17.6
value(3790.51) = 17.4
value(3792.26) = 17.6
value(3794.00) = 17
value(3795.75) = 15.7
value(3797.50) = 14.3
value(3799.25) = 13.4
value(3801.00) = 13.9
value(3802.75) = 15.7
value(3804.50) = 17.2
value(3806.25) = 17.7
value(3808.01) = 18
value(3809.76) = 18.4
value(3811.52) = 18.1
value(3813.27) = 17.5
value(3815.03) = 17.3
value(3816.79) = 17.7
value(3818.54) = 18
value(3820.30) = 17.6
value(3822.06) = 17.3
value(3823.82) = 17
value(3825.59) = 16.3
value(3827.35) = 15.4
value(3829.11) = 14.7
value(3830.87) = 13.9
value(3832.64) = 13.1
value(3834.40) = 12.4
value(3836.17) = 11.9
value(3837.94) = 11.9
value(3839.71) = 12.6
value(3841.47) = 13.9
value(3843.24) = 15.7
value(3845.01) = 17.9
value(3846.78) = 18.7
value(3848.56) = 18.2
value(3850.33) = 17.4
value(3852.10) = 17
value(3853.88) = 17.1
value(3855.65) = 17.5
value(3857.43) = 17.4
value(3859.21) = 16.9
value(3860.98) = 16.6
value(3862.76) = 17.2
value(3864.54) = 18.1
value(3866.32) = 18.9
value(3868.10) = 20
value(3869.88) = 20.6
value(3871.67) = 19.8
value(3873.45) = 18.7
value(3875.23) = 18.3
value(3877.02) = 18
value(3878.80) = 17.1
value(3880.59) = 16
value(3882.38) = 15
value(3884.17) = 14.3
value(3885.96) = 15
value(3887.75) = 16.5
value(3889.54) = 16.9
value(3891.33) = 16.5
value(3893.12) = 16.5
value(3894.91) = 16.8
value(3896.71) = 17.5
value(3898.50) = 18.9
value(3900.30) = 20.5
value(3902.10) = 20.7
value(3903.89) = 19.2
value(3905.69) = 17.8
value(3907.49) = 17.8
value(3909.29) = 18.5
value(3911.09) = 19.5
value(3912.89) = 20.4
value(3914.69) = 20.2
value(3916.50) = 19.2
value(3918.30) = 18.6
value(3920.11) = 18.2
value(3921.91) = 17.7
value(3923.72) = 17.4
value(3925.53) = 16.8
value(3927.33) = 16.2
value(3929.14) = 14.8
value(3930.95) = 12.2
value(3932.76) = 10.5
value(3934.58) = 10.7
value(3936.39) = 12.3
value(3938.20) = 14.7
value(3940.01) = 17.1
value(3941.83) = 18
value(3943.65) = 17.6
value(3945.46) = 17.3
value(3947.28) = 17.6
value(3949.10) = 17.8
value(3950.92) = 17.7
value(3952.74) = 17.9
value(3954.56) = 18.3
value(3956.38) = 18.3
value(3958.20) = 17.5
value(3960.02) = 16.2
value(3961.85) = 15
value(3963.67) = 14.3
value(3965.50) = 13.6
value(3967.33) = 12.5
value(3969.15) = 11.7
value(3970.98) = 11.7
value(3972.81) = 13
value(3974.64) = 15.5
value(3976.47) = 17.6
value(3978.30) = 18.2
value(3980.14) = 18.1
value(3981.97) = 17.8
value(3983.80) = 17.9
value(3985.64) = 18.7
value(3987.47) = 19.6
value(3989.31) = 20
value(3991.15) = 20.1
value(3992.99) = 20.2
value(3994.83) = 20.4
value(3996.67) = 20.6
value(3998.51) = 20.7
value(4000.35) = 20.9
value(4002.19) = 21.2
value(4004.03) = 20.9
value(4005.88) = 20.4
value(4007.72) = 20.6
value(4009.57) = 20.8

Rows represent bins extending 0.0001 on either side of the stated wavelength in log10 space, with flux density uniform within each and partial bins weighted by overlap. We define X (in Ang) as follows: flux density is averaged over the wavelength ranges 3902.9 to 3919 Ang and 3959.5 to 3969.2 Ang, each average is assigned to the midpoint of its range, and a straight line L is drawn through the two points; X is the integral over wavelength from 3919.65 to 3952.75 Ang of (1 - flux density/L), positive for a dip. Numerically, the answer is 1.45 Ang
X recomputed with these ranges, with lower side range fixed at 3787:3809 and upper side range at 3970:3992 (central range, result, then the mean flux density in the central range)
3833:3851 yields 1.78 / 15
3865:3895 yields -1.01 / 17.4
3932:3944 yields 1.96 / 14.3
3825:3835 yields 1.37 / 14.3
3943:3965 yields 0.17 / 17.1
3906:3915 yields -1.14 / 19.1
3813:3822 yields -0.60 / 17.6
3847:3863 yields -0.61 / 17.3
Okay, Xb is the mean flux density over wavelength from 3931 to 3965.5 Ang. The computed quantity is 15.9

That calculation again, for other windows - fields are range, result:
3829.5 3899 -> 16.6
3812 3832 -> 16.6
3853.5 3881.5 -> 18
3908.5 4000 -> 17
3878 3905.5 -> 17.2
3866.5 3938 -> 17.2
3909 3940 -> 16.3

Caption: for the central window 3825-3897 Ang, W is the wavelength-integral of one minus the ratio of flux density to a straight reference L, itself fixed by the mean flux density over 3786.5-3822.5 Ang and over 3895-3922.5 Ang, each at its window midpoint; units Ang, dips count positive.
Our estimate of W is 6.3 Ang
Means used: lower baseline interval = 16.9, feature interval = 16.4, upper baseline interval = 18.9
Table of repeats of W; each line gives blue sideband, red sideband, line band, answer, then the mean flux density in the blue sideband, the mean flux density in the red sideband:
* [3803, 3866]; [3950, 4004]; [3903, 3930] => -1.8 Ang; 16.4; 17.5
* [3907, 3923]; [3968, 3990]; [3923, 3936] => 3.1 Ang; 18.9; 16.6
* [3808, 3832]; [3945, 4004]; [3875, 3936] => 0.7 Ang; 16.9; 17.5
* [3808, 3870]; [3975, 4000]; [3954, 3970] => 3.0 Ang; 16.6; 19.2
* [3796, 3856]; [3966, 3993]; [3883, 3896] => 0.2 Ang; 16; 16.7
